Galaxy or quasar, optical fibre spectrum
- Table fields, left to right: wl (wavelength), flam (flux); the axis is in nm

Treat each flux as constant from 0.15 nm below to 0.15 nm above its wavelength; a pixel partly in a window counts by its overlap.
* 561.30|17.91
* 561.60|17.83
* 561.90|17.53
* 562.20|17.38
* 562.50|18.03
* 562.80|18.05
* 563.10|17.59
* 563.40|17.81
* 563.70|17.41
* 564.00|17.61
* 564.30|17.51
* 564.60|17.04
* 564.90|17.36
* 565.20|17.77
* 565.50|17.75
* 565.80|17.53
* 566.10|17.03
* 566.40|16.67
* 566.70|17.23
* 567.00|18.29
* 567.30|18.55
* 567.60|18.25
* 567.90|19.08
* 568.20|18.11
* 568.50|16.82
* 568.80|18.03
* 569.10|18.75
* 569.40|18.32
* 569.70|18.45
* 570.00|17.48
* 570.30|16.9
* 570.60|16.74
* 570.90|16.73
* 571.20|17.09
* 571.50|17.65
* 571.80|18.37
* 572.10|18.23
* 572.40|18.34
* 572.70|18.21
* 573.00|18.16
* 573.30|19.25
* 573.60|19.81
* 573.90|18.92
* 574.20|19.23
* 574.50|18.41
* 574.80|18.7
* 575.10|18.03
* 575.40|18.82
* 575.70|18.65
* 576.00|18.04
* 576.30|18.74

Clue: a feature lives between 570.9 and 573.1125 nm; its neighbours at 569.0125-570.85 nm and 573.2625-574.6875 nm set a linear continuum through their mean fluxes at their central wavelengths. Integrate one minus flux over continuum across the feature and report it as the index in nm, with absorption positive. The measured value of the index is 0.06 nm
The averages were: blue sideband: 17.7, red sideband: 19.1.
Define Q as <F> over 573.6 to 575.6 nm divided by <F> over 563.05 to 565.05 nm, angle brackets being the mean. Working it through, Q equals 1.07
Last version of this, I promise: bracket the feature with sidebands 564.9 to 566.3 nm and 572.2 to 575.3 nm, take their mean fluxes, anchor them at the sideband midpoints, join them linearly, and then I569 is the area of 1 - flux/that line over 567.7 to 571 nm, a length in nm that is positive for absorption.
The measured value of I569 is 0.04 nm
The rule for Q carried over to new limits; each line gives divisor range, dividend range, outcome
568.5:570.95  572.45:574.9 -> 1.07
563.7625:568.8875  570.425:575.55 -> 1.03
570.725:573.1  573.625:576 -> 1.05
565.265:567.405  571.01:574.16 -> 1.05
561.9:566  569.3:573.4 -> 1.01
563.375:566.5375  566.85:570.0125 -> 1.05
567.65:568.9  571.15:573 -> 1.00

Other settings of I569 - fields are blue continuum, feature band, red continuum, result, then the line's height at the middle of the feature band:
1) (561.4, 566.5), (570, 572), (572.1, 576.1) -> 0.11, 18.3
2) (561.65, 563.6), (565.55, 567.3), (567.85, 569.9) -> 0.05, 18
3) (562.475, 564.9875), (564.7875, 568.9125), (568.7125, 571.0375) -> -0.03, 17.6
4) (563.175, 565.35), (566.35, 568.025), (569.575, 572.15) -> -0.06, 17.5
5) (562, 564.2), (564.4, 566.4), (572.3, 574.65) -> 0.06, 17.9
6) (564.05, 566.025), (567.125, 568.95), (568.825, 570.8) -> -0.05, 17.7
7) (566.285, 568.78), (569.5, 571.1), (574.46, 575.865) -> 0.07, 18.1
